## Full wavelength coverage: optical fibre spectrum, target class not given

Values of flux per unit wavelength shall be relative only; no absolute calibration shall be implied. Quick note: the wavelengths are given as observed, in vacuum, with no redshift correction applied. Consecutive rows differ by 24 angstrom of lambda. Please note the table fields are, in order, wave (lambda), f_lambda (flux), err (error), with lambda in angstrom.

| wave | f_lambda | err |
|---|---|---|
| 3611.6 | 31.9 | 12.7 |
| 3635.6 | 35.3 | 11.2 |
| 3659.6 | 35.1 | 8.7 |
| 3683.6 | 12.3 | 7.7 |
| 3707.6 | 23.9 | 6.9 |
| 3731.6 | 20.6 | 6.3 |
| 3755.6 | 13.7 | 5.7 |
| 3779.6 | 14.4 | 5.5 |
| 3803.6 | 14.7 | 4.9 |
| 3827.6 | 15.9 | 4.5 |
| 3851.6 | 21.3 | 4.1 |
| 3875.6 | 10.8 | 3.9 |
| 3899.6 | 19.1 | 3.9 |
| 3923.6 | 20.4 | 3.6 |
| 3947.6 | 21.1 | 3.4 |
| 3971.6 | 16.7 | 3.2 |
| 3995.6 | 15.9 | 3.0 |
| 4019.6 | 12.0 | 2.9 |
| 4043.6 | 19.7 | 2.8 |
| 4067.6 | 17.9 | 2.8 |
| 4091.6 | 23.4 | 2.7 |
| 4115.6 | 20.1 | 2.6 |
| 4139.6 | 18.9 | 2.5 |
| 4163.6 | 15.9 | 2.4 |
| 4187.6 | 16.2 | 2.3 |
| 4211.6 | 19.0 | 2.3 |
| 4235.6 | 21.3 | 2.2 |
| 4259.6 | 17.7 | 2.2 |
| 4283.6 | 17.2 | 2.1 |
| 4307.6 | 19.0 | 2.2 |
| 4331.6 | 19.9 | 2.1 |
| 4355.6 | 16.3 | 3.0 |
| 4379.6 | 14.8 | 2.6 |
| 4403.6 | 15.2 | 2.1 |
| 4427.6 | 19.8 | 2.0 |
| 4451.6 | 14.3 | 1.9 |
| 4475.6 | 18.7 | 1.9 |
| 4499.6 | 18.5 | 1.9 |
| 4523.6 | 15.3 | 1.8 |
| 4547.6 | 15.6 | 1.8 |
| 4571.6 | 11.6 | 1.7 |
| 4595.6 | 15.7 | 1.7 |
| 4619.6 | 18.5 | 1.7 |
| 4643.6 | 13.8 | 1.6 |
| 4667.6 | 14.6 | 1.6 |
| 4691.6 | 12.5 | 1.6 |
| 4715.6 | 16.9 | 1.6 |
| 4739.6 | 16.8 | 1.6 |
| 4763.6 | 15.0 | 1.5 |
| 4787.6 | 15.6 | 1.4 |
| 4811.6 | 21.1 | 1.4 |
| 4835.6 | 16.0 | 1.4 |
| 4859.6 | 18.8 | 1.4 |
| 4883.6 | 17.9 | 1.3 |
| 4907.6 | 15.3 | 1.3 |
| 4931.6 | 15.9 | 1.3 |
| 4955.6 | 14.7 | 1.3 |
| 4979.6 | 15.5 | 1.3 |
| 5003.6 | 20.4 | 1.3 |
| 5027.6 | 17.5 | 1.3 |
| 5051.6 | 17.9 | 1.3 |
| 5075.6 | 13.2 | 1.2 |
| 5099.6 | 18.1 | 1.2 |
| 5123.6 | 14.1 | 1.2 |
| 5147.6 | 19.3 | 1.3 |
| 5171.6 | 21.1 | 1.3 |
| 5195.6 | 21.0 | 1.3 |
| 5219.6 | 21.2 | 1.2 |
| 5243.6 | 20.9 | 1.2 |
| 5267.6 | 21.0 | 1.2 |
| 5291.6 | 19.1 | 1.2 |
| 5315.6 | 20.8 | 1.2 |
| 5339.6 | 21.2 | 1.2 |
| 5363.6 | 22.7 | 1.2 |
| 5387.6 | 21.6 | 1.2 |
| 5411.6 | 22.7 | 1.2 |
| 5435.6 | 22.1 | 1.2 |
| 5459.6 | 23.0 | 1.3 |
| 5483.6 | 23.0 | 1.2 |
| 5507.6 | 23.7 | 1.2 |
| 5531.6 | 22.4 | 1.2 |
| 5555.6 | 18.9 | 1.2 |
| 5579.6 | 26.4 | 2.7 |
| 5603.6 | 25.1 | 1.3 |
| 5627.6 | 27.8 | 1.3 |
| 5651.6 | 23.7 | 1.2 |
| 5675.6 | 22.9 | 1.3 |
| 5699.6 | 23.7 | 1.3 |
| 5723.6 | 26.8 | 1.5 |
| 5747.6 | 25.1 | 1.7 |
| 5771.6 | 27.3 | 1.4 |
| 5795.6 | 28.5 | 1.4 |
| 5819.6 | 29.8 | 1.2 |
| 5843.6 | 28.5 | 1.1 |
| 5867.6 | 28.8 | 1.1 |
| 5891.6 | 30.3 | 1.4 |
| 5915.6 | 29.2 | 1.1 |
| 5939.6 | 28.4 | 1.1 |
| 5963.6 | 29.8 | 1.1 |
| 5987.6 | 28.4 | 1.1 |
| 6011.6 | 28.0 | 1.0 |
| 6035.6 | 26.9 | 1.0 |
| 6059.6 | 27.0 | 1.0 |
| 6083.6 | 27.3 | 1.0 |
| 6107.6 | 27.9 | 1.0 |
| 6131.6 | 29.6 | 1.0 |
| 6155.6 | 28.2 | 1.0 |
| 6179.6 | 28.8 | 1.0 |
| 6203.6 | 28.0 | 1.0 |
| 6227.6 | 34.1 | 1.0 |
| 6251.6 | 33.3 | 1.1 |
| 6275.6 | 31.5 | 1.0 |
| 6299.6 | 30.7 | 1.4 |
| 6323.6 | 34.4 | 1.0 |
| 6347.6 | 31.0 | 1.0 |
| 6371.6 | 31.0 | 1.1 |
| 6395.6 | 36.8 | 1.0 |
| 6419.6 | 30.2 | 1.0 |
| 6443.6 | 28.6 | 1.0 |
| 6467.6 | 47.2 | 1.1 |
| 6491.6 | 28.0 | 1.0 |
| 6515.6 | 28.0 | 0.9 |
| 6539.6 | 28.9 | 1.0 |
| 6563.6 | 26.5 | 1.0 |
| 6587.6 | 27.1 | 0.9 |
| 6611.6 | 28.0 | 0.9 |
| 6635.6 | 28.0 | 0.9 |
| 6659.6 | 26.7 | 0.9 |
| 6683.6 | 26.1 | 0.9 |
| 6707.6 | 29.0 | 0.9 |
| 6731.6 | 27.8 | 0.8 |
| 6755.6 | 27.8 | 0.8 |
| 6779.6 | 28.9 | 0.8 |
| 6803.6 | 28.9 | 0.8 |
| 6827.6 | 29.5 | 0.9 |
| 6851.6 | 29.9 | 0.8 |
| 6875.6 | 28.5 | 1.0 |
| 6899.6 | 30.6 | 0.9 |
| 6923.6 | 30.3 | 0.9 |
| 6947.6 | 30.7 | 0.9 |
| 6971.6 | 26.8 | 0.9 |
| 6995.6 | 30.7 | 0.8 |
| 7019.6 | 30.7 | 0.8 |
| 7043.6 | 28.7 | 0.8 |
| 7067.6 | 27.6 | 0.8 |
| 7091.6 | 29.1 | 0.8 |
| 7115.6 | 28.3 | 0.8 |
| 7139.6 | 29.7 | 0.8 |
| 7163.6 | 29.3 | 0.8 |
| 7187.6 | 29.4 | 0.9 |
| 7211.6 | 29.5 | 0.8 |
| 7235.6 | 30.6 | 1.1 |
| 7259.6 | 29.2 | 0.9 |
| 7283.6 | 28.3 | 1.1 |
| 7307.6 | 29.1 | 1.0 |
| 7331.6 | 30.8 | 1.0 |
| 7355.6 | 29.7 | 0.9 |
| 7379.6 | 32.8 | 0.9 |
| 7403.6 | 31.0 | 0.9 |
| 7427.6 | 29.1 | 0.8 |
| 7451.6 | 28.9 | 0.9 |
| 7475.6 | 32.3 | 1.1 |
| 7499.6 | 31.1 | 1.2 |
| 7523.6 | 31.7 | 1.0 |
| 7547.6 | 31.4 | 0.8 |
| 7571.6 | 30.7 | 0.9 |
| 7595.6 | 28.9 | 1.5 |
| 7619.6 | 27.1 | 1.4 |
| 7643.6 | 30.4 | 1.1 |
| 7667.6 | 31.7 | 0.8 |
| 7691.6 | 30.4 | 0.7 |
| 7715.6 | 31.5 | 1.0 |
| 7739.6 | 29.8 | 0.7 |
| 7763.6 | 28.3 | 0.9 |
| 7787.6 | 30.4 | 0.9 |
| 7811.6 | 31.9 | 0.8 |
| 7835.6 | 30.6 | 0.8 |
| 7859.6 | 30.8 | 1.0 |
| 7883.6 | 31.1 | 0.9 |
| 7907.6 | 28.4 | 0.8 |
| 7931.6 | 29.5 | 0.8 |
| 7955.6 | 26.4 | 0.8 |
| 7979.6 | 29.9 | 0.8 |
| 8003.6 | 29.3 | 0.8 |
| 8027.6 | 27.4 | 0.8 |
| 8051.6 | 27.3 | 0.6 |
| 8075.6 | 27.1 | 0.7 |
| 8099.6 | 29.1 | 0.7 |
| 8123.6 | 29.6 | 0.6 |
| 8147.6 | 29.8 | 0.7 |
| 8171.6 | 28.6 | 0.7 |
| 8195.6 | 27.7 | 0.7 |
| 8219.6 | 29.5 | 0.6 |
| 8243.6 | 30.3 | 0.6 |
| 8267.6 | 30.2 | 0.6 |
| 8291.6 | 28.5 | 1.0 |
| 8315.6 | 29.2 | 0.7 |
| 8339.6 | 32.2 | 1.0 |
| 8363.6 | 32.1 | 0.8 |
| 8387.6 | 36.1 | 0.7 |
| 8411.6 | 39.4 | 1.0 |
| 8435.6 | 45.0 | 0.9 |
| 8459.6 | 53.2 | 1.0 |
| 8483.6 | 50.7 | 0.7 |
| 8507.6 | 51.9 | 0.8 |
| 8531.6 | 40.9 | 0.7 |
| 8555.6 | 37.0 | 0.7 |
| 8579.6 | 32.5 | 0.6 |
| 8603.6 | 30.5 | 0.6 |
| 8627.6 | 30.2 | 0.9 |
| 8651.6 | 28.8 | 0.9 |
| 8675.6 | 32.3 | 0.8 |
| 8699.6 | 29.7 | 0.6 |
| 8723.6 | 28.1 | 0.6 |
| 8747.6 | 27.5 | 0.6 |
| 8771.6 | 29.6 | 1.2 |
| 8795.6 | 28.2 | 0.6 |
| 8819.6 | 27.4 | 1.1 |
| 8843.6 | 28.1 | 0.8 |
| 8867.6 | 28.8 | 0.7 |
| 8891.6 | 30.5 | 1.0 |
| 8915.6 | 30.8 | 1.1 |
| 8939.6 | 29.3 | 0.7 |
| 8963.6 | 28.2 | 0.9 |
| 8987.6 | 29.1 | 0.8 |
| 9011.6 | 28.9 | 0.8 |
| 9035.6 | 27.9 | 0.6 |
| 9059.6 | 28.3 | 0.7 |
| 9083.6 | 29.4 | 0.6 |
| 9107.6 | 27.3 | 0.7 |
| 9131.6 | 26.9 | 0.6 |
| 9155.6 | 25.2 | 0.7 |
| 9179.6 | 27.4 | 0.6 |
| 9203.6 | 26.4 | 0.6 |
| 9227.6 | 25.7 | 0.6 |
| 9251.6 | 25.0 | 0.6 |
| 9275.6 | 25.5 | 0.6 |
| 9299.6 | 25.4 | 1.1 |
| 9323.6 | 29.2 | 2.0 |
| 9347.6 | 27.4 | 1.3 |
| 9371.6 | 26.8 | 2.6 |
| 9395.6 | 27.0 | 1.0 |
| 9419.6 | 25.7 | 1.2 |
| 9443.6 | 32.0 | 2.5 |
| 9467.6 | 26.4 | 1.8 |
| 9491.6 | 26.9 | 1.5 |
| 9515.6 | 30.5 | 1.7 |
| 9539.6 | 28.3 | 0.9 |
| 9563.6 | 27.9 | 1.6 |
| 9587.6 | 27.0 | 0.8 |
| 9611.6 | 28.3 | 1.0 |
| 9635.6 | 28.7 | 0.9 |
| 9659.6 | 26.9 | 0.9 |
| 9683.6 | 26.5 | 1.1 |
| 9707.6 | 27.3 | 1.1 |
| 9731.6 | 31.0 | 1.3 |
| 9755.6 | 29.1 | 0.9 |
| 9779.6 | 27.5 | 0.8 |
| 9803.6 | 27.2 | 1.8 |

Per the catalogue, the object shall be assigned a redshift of 0.29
